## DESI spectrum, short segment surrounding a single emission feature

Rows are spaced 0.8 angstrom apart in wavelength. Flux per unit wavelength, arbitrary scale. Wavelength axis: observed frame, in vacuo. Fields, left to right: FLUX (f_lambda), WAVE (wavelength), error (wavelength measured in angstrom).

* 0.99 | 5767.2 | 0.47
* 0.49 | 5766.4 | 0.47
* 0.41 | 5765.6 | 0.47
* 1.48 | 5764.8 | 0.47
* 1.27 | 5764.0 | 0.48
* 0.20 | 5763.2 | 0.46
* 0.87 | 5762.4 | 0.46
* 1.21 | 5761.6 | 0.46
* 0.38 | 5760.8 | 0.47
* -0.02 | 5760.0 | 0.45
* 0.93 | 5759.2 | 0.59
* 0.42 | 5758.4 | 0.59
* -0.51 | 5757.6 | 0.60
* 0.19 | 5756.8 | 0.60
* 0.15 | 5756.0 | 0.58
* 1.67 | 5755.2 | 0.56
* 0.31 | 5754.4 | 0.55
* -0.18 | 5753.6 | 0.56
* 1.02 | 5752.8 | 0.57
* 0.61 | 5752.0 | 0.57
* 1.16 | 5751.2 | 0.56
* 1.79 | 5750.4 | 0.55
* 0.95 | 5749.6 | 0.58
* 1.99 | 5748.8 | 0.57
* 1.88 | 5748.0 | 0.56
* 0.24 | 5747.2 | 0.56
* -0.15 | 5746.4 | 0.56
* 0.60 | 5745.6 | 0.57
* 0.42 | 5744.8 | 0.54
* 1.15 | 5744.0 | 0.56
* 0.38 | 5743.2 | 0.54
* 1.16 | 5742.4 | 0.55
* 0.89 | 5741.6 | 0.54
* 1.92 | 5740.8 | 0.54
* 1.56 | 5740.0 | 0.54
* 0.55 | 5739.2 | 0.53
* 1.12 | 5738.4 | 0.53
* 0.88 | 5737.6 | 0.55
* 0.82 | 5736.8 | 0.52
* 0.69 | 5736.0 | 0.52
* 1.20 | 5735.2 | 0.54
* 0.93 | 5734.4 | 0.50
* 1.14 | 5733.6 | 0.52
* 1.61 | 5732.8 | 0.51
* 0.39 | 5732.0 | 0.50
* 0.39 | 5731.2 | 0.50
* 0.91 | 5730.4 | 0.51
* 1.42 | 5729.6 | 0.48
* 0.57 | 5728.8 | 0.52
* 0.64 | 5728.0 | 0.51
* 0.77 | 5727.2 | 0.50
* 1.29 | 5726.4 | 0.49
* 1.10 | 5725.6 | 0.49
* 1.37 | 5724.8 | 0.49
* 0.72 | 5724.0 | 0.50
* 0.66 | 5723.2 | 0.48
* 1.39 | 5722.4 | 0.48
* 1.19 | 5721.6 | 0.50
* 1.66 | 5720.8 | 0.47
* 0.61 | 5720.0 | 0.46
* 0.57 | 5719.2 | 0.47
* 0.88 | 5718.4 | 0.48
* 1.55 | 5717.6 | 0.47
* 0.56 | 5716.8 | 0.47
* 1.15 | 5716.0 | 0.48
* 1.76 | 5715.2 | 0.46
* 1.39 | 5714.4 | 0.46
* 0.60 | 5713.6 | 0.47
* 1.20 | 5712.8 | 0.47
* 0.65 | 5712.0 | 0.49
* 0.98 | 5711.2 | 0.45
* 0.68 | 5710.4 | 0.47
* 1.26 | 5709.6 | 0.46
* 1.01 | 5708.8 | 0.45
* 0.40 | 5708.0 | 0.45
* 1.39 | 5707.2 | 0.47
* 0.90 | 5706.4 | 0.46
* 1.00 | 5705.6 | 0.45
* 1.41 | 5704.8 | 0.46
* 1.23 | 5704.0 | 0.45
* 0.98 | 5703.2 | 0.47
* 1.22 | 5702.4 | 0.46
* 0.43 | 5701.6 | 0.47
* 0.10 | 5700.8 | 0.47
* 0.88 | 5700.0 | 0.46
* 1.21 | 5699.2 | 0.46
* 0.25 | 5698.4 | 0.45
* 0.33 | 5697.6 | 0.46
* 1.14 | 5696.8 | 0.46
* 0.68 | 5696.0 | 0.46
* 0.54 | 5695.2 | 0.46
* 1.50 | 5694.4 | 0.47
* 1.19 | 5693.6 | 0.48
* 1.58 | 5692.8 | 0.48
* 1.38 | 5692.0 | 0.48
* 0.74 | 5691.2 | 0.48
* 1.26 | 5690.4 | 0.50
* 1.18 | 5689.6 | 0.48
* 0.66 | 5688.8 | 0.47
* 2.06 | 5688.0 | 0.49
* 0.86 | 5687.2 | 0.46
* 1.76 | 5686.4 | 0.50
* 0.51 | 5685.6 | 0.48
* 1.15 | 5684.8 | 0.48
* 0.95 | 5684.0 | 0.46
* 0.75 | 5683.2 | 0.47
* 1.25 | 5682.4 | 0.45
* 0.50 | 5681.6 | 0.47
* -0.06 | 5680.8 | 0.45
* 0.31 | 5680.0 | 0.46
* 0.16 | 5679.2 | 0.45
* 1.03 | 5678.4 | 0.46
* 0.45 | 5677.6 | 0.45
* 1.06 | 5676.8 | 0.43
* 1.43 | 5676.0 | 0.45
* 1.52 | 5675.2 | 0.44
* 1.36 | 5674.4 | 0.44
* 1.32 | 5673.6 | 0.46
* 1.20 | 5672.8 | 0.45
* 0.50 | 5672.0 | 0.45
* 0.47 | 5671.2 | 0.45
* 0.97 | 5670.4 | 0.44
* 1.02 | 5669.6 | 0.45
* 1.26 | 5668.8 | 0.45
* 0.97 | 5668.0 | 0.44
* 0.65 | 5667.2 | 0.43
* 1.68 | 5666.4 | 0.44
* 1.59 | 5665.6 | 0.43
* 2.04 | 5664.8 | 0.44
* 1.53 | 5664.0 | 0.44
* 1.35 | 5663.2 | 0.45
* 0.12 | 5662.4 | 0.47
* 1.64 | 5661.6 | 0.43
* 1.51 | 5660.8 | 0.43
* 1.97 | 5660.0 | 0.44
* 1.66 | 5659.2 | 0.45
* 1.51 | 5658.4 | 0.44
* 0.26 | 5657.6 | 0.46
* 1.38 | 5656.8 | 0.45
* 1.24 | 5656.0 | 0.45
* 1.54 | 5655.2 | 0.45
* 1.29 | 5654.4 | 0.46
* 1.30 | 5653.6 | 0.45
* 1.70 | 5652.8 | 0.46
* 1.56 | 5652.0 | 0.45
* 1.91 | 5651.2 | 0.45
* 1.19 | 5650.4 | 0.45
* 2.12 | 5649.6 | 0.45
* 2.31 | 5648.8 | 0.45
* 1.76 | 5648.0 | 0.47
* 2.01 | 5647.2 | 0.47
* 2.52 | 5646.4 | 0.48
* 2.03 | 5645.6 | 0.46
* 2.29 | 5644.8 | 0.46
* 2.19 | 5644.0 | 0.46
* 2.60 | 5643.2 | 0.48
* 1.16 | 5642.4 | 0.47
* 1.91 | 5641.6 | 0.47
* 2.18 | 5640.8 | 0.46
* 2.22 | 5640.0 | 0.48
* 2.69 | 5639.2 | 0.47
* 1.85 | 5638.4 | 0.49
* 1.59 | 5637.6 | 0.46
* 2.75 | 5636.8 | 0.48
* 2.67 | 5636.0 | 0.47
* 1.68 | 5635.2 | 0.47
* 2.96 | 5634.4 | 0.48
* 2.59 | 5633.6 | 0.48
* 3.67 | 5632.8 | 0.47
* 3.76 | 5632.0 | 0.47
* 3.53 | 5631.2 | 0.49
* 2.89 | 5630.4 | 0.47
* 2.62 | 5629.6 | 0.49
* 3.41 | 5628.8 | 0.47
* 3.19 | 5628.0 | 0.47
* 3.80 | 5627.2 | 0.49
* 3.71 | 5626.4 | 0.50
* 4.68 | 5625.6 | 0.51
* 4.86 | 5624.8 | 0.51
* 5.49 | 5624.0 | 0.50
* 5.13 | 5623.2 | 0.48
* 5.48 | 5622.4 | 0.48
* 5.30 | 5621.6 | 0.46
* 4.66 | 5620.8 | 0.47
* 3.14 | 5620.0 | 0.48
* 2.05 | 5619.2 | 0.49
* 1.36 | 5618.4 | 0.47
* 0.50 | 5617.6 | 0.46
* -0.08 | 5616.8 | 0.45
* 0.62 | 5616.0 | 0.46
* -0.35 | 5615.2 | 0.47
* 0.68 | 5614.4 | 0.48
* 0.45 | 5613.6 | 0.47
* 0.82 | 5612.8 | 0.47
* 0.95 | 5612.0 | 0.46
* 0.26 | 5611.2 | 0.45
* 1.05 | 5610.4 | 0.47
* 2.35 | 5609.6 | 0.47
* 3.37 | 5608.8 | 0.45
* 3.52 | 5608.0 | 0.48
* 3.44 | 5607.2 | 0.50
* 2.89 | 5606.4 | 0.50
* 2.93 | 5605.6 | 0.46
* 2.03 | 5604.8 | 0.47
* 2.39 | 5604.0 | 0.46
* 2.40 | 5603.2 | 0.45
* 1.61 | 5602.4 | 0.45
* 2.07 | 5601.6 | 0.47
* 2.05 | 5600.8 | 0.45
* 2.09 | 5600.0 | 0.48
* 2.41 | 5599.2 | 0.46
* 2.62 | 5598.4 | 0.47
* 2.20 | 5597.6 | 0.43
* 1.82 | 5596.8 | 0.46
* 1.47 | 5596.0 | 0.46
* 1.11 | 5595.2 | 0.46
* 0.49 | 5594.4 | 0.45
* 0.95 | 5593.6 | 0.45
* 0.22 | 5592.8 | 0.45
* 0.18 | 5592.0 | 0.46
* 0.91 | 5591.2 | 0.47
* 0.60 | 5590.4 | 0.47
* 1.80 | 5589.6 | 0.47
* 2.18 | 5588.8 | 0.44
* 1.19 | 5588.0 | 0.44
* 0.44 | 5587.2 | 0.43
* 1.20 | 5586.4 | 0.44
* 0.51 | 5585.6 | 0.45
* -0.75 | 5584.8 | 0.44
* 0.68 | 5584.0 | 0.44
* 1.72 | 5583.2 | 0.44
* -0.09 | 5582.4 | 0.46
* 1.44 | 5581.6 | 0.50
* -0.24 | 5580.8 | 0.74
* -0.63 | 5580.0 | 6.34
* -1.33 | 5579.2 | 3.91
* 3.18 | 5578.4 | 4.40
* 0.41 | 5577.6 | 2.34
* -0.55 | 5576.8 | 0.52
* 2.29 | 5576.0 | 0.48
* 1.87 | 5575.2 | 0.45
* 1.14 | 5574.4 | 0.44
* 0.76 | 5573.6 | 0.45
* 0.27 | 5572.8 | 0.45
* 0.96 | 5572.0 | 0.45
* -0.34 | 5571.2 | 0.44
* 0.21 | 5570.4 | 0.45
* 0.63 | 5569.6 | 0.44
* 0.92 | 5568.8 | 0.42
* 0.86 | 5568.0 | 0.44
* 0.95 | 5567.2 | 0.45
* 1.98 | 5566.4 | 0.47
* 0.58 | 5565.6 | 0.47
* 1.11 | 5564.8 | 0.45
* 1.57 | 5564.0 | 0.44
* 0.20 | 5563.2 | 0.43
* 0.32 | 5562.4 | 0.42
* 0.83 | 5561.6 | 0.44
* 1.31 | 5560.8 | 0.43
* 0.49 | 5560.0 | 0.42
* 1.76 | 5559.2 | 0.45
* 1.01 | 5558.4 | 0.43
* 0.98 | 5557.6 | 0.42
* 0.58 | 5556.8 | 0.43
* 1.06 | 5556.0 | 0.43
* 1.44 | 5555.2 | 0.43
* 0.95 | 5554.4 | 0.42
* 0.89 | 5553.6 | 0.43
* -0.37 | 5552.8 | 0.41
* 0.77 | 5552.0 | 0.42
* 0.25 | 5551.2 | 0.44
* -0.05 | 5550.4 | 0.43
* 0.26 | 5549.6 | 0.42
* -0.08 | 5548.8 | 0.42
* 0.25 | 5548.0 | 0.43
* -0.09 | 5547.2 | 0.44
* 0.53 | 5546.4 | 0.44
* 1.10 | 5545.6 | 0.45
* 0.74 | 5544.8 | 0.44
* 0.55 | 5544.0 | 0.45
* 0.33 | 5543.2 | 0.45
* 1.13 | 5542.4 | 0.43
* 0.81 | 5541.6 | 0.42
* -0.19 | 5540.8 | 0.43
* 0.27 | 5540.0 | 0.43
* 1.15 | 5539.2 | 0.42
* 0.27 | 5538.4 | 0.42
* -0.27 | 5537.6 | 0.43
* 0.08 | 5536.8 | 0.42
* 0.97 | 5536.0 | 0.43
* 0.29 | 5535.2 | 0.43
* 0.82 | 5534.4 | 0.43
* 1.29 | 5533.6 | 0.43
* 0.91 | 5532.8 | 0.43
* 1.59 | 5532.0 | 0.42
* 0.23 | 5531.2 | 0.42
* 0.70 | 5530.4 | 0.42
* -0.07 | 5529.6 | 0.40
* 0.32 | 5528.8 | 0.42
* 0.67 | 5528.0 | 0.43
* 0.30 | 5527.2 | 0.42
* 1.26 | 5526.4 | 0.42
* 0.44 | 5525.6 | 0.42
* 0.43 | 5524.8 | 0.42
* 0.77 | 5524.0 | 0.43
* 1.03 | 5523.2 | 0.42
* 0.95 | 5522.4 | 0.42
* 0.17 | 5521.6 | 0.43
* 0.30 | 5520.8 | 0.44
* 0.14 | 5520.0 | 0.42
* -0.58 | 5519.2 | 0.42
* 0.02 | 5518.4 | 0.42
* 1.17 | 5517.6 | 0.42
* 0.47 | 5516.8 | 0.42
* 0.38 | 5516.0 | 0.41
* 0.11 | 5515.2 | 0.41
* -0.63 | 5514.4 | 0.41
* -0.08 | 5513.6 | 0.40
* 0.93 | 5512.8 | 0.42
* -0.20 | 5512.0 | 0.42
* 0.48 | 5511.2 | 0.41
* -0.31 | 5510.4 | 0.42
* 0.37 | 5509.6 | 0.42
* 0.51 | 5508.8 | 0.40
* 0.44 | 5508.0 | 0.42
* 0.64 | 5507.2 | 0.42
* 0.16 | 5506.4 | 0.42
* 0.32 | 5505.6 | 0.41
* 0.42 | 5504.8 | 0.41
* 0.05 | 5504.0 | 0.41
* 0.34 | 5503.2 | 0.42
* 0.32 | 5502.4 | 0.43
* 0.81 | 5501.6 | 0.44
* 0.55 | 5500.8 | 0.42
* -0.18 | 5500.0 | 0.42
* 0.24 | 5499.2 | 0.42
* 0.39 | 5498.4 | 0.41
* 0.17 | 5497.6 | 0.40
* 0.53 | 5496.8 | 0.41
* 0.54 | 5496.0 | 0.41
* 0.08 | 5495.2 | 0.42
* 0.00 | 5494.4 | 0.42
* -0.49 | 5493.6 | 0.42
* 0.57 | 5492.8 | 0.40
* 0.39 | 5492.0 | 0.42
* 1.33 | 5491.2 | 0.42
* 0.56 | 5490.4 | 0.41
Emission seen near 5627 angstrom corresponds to Lyman alpha 1216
